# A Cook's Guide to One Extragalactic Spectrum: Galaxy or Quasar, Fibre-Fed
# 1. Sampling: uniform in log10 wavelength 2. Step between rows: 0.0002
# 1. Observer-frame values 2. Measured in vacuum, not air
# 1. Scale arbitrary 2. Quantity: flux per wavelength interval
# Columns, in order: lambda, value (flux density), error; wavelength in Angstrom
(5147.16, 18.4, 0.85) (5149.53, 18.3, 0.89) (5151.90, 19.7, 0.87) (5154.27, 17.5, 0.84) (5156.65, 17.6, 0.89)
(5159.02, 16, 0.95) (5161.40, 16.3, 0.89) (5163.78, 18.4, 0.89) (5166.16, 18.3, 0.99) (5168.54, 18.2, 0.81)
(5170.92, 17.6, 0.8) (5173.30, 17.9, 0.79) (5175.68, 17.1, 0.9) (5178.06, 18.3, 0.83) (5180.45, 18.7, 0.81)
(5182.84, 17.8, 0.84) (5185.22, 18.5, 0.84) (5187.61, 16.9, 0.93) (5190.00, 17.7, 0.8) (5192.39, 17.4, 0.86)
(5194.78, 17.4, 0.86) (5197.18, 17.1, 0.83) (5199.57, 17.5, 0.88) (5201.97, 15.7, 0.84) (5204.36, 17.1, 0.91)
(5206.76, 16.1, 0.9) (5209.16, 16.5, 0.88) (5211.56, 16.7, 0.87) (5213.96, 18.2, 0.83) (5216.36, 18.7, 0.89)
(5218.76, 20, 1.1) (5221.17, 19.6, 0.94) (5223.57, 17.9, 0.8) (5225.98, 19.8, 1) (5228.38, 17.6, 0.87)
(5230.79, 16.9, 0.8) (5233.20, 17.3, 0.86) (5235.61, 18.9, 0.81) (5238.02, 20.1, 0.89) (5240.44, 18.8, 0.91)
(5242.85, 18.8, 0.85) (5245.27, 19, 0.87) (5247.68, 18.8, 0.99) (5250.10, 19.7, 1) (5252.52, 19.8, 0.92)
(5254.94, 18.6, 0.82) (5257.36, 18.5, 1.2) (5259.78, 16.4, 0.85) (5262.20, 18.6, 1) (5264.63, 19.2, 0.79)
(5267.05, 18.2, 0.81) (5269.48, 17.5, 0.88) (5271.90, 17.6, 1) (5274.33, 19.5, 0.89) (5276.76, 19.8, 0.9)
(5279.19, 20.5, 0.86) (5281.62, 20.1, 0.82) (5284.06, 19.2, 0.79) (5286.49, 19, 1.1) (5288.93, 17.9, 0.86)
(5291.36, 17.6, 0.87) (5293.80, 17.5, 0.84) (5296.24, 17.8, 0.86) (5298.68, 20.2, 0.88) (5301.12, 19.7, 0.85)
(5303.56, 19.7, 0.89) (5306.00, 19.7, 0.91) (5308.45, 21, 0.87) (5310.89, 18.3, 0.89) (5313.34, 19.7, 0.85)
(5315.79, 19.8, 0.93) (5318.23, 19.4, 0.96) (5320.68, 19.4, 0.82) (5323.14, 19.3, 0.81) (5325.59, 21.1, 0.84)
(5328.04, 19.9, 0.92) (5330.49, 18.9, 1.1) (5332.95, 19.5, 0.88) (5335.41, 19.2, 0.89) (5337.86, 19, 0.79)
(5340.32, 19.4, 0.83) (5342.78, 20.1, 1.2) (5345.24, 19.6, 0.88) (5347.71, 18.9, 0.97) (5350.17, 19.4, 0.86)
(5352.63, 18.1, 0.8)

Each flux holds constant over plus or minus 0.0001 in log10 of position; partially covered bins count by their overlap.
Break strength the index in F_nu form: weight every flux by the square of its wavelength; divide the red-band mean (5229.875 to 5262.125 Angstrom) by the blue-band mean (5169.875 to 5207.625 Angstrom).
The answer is 1.09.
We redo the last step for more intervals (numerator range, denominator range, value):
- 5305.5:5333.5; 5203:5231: 1.14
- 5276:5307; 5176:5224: 1.12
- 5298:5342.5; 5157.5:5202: 1.18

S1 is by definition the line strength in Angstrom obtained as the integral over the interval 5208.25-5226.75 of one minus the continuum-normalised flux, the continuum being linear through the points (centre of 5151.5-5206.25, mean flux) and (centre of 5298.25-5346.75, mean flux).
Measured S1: -0.3 Angstrom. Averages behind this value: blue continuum 17.5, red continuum 19.6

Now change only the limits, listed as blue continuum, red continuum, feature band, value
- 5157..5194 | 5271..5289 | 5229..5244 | 0.2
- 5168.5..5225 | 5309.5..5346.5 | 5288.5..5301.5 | 0.4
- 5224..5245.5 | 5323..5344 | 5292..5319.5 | 0.0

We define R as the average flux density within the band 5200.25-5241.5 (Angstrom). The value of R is 18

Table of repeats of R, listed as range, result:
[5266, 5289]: 19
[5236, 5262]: 18.8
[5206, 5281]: 18.5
